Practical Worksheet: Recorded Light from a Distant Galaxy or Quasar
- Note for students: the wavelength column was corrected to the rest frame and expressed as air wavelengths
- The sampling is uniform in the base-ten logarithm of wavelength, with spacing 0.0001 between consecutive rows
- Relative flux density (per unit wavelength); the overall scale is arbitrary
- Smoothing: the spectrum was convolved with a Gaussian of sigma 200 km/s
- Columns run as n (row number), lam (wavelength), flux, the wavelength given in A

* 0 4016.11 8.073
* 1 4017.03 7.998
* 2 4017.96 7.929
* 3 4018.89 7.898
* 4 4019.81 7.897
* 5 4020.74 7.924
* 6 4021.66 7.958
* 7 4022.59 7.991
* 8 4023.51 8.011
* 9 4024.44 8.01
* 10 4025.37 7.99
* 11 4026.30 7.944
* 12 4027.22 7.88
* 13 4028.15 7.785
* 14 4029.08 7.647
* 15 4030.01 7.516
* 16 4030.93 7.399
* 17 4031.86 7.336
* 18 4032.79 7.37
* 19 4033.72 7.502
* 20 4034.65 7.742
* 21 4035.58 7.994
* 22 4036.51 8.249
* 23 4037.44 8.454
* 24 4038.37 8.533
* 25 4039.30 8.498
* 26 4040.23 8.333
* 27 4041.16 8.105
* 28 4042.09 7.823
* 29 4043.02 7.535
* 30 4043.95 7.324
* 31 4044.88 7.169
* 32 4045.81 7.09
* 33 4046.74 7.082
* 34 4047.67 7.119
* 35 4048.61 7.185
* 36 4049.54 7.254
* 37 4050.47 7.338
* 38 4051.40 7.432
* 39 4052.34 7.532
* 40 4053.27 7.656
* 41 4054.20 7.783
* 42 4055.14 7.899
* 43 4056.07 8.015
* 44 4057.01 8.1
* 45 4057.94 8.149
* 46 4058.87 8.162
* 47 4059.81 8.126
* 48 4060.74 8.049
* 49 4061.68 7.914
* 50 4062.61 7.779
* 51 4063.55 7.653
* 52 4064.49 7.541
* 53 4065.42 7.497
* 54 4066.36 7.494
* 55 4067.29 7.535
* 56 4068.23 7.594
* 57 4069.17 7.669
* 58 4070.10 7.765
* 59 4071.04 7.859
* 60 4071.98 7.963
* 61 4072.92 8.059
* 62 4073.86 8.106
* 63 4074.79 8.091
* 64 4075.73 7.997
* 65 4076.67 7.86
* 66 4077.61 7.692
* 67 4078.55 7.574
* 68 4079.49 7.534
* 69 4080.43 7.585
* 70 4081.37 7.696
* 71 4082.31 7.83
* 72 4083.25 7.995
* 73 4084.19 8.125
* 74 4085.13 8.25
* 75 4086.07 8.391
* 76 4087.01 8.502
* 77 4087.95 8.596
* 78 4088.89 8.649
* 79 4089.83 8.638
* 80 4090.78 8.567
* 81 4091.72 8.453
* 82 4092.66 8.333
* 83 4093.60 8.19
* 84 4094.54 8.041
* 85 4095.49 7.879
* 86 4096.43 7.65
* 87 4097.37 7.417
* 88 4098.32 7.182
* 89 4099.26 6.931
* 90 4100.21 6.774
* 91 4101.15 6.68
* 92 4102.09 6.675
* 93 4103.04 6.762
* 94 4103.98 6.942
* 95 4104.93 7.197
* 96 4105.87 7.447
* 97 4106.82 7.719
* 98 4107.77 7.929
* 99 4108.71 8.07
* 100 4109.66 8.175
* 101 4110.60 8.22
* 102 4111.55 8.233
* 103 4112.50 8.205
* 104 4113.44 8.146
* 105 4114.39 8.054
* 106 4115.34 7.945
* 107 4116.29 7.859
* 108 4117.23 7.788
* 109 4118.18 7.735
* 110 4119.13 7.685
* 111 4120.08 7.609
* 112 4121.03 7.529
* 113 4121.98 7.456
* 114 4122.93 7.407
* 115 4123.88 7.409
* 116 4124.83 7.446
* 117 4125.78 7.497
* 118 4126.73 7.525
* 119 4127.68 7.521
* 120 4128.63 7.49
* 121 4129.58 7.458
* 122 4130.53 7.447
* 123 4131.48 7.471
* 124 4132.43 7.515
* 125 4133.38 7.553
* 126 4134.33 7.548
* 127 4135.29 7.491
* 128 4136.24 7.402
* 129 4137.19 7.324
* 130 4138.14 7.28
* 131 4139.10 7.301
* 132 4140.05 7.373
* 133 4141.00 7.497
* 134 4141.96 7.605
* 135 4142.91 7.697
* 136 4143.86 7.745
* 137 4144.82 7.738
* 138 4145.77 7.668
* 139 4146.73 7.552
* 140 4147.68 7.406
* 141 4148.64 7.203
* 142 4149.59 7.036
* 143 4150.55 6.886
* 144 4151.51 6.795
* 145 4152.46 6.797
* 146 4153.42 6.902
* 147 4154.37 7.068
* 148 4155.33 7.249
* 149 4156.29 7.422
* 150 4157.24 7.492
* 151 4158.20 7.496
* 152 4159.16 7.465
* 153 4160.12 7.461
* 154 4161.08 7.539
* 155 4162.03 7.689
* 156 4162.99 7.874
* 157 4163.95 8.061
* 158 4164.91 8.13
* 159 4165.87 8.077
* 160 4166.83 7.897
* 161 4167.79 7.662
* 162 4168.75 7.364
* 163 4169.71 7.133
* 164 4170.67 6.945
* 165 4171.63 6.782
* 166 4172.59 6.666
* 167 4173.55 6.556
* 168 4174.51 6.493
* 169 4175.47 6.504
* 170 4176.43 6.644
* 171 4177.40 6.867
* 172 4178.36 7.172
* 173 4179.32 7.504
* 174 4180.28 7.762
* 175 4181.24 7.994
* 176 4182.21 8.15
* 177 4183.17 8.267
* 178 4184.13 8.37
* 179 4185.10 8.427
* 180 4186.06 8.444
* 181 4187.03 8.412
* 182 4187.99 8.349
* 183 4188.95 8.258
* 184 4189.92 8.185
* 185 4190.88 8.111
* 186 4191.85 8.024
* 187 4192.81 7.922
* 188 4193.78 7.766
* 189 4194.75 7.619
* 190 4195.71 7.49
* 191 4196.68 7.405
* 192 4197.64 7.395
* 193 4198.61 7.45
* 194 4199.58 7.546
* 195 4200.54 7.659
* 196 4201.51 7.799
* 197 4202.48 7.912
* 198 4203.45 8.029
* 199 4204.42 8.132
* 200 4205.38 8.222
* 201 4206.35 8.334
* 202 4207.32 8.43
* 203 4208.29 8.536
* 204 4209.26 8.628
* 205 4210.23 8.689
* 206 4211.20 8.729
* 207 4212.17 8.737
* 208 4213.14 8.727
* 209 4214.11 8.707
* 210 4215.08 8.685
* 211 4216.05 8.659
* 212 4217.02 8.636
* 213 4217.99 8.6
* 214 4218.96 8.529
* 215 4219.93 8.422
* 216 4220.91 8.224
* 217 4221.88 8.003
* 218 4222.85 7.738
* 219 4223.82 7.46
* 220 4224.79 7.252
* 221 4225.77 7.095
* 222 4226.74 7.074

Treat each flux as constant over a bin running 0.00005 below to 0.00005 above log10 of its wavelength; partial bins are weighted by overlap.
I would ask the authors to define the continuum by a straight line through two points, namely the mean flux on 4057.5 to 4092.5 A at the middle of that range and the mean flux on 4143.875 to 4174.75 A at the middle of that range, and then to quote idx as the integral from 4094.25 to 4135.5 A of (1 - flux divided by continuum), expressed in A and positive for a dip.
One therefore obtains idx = 0.6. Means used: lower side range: 7.97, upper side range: 7.34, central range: 7.56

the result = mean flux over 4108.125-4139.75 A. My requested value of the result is 7.66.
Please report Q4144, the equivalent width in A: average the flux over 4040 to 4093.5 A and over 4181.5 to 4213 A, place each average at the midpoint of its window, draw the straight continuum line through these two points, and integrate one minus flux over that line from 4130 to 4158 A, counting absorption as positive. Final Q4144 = 2.2 A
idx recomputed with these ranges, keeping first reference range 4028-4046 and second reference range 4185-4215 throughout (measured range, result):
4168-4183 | 1.8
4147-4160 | 1.4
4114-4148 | 1.8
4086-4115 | 0.4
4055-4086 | 0.0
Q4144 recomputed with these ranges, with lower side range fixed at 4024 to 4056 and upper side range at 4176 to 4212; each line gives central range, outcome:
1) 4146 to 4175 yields 2.2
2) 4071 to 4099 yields -0.9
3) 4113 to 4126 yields 0.3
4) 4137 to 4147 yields 0.4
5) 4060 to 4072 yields 0.0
